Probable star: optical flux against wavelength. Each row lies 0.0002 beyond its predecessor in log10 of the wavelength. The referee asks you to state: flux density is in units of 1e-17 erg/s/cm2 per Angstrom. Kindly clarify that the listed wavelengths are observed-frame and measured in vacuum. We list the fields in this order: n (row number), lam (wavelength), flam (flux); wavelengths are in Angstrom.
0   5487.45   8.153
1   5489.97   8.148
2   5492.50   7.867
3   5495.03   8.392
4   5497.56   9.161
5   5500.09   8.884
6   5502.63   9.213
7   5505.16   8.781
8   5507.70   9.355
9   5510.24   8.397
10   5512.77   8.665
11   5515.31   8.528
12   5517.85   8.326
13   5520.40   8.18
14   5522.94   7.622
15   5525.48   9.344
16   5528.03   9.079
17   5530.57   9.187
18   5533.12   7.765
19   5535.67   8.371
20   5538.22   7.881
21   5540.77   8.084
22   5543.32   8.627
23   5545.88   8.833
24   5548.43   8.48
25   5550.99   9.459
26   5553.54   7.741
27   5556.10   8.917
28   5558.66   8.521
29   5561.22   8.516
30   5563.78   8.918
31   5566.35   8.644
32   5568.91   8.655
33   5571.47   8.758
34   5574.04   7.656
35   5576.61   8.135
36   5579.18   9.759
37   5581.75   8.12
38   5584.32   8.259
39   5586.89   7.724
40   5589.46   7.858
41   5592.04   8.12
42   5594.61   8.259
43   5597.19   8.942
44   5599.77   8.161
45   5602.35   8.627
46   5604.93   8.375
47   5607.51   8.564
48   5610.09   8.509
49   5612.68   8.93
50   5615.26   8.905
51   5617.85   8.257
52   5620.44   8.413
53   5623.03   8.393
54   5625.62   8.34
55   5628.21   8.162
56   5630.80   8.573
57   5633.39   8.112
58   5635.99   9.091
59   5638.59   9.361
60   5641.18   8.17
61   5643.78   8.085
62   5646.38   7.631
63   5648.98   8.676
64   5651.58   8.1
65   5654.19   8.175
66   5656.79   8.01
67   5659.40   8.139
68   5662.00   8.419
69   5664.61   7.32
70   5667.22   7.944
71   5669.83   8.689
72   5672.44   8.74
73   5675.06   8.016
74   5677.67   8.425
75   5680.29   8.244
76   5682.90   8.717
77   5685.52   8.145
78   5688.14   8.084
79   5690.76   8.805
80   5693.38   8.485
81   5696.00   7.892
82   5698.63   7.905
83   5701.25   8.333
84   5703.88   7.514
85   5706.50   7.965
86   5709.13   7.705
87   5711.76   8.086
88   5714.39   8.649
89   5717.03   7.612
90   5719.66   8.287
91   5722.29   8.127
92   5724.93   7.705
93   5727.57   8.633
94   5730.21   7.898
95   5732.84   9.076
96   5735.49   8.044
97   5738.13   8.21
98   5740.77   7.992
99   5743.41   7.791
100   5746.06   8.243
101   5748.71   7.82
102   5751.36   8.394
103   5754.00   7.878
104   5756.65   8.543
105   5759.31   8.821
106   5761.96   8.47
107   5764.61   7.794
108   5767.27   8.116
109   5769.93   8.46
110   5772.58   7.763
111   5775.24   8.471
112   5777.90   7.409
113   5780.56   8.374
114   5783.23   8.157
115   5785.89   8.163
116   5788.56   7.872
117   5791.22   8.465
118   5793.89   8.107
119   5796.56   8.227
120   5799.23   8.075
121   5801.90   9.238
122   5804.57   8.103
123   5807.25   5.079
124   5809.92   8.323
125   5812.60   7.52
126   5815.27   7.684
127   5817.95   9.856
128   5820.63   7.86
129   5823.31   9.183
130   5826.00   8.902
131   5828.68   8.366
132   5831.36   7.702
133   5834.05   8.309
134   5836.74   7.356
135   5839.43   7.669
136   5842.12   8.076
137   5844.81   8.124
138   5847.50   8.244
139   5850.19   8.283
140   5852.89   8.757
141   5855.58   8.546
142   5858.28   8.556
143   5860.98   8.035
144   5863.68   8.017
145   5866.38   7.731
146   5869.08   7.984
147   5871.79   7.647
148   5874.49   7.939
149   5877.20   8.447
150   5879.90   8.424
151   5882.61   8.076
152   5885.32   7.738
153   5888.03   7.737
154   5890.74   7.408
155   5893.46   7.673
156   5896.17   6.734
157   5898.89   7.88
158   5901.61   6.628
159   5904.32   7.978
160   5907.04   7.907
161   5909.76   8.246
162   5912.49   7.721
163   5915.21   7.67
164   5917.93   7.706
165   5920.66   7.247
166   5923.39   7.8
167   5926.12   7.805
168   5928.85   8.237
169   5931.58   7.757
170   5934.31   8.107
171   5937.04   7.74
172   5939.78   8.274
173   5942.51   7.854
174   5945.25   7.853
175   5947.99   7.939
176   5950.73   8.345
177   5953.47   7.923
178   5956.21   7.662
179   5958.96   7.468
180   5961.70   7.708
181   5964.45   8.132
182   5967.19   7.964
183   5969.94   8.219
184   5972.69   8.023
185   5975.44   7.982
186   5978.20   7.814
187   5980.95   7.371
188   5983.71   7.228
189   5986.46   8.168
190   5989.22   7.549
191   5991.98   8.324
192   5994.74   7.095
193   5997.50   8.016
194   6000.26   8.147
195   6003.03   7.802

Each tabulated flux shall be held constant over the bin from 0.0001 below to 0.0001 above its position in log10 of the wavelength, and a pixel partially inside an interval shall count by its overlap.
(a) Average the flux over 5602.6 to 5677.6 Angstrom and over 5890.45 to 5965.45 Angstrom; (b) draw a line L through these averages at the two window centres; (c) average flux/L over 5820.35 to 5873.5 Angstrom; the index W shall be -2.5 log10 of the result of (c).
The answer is -0.03 mag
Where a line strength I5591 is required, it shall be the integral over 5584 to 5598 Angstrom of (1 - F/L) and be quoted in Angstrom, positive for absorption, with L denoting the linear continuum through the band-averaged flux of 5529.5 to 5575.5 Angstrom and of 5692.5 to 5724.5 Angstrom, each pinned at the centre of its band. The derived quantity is 0.4 Angstrom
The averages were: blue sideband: 8.5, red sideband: 8.03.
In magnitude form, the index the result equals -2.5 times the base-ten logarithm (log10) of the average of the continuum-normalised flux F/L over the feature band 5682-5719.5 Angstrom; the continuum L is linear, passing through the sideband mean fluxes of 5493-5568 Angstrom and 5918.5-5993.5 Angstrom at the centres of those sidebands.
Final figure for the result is 0.02 mag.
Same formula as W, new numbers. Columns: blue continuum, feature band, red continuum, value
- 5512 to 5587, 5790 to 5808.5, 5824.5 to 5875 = 0.04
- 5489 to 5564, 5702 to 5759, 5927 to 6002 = 0.02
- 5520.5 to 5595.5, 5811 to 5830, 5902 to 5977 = -0.05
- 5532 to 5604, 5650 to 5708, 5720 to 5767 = 0.01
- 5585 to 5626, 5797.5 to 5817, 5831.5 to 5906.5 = 0.04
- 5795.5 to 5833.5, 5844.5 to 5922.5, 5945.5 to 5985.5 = 0.02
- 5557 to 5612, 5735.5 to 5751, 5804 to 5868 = 0.02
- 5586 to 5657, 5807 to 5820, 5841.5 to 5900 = 0.02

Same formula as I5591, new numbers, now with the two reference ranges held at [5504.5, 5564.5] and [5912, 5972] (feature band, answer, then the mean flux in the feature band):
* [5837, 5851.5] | 0.0 Angstrom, 8.03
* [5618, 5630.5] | 0.1 Angstrom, 8.34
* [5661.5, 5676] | 0.3 Angstrom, 8.18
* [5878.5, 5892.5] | 0.2 Angstrom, 7.87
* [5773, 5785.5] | 0.1 Angstrom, 8.08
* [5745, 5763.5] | -0.3 Angstrom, 8.31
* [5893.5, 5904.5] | 0.9 Angstrom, 7.28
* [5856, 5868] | -0.2 Angstrom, 8.12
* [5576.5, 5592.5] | 0.3 Angstrom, 8.3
